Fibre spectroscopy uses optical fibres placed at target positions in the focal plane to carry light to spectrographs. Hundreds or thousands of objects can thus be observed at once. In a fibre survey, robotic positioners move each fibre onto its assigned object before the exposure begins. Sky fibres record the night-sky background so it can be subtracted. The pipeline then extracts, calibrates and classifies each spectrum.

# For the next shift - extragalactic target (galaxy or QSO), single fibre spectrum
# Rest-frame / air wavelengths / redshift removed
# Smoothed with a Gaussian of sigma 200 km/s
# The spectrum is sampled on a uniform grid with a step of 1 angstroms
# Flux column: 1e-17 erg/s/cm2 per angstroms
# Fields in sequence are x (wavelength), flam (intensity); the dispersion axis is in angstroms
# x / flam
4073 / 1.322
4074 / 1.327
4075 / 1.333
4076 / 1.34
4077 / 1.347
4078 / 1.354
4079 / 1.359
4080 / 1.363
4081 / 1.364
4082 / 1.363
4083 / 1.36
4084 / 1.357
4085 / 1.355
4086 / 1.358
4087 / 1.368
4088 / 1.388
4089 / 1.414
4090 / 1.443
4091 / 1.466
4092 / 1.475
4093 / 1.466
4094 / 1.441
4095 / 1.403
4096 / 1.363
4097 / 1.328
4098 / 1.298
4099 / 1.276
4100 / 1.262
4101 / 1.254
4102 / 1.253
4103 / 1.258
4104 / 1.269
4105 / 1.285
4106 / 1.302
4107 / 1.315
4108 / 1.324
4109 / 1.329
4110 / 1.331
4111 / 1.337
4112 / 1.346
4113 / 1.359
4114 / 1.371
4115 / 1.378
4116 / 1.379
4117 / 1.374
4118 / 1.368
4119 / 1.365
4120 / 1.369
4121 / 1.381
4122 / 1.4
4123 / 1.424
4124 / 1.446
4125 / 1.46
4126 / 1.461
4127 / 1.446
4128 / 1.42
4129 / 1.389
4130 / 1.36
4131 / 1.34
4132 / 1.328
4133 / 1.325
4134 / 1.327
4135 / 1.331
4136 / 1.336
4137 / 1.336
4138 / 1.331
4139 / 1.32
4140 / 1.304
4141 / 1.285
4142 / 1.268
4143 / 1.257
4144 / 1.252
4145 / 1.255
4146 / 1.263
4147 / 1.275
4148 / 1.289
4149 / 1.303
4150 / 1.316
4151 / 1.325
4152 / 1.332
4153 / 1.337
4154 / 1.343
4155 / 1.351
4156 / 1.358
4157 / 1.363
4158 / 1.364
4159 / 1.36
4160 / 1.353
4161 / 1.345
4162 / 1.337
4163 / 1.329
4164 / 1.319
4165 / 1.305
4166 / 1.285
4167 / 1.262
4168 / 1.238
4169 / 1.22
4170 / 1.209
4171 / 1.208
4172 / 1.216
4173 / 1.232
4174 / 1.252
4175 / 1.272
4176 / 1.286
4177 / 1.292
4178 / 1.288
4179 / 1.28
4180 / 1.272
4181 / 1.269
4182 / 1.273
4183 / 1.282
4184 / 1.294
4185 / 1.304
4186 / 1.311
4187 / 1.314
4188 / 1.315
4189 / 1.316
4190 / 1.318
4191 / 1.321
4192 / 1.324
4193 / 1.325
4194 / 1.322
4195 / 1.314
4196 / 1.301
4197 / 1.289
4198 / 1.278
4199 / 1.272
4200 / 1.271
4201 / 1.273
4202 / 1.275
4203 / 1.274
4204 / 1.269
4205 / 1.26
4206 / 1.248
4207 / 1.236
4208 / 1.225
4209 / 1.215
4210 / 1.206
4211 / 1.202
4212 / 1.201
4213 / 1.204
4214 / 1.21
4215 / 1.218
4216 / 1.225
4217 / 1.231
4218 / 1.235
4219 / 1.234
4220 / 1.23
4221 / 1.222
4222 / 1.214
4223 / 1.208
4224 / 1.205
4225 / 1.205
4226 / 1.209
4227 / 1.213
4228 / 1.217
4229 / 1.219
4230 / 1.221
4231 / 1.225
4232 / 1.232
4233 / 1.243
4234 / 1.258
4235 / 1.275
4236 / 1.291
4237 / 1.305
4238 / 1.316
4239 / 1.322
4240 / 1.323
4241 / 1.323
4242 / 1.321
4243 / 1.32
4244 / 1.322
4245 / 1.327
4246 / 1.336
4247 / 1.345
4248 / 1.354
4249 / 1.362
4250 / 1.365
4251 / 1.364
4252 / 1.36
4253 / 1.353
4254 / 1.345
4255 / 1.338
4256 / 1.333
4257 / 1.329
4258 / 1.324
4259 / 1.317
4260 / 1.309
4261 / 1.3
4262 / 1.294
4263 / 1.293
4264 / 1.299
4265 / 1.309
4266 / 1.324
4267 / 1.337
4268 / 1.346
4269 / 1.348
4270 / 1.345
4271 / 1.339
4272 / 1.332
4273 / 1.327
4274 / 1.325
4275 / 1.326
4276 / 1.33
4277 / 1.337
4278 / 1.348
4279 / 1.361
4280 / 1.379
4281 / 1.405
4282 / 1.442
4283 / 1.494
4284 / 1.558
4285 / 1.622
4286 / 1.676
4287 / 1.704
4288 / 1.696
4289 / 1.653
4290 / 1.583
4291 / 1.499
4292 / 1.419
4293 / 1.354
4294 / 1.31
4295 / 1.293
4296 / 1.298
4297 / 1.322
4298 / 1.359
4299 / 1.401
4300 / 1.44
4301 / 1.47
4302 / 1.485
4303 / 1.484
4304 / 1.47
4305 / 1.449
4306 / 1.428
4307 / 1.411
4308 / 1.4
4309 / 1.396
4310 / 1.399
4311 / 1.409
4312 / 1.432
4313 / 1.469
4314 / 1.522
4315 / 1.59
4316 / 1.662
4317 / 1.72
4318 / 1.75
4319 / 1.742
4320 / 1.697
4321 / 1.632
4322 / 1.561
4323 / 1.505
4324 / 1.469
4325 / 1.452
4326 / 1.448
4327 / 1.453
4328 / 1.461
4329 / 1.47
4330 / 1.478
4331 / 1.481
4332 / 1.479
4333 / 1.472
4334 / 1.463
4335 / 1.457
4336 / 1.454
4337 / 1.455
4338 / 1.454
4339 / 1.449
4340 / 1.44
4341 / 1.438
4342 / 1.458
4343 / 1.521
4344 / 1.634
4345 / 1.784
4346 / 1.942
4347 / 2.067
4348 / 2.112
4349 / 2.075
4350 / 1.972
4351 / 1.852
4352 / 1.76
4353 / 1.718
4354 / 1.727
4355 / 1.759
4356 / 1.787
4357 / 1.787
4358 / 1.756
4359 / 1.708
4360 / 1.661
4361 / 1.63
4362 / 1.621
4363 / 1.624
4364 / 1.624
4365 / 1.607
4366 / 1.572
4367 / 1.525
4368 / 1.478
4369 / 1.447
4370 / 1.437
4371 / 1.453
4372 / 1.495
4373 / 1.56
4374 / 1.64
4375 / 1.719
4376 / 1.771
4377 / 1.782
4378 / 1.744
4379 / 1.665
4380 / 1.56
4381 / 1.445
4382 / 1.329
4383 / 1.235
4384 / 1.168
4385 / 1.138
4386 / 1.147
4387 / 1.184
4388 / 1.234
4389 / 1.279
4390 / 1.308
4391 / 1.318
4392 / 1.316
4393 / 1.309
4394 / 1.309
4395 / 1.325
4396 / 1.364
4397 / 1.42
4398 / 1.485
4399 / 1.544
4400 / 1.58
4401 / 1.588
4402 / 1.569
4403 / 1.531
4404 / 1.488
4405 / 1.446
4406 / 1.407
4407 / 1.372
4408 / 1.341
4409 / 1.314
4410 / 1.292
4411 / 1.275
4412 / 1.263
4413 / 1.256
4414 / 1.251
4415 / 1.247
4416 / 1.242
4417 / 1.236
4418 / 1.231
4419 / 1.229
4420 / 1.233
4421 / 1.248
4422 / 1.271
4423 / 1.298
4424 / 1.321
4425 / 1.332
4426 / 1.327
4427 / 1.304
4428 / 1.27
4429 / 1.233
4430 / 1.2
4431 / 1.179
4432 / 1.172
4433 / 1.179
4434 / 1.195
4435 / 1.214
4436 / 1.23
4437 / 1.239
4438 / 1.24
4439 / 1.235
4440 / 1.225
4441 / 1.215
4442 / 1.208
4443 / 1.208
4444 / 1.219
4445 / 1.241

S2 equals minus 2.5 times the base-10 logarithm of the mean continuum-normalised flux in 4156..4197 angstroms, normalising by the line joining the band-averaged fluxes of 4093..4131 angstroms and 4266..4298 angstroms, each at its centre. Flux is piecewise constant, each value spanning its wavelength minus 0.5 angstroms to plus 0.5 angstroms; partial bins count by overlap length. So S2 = 0.069 mag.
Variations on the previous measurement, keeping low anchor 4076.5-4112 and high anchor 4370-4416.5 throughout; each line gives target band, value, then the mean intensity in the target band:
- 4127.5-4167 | 0.030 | 1.32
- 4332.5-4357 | -0.199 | 1.68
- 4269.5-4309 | -0.035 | 1.43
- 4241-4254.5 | 0.028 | 1.34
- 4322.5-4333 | -0.057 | 1.47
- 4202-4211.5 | 0.110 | 1.24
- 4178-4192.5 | 0.055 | 1.3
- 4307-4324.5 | -0.114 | 1.55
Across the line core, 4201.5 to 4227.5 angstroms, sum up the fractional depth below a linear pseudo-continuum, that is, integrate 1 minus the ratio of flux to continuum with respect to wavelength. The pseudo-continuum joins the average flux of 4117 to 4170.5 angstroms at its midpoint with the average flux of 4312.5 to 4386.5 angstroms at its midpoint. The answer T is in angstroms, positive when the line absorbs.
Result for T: 3.6 angstroms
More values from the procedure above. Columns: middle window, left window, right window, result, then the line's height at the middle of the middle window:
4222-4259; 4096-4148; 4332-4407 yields 3.7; 1.44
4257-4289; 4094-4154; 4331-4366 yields 3.3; 1.55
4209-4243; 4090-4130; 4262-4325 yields 4.3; 1.42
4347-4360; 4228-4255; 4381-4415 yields -4.9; 1.33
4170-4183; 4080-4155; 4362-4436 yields 0.9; 1.35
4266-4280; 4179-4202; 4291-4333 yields 0.8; 1.42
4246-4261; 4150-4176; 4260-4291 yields 0.5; 1.39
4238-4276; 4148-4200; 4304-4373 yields 3.0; 1.44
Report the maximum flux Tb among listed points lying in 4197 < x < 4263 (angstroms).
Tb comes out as 1.365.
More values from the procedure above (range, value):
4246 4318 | 1.75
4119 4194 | 1.461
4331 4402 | 2.112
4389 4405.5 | 1.588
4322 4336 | 1.561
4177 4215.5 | 1.325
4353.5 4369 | 1.787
